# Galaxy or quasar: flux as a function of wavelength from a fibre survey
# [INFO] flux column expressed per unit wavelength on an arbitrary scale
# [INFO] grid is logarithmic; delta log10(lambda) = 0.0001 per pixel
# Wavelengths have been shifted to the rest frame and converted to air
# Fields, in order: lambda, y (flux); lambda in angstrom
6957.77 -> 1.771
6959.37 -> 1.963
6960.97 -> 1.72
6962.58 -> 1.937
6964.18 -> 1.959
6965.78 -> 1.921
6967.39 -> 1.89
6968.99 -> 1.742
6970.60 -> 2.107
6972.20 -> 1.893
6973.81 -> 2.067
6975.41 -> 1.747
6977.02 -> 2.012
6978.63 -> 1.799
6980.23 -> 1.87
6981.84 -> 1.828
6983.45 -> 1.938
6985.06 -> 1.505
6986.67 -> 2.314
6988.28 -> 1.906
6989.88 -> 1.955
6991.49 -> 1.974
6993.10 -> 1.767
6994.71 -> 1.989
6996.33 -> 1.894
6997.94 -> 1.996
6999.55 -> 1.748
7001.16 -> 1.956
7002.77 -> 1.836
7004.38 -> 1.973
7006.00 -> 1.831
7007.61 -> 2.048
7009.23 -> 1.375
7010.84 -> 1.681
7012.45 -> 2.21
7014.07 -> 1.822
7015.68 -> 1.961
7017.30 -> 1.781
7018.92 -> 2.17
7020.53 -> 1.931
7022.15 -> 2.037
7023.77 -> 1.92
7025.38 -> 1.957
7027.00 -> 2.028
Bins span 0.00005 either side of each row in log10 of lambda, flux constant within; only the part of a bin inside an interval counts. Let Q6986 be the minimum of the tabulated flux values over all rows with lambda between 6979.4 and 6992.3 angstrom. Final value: 1.505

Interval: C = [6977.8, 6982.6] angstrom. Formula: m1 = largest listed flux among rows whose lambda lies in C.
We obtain 1.87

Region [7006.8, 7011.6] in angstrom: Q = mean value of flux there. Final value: 1.7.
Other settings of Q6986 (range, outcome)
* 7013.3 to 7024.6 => 1.781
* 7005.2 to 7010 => 1.375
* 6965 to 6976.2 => 1.742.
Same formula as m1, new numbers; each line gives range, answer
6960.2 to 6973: 2.107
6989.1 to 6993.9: 1.974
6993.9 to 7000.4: 1.996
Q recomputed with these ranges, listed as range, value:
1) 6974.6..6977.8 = 1.88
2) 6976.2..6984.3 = 1.89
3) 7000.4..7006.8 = 1.9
